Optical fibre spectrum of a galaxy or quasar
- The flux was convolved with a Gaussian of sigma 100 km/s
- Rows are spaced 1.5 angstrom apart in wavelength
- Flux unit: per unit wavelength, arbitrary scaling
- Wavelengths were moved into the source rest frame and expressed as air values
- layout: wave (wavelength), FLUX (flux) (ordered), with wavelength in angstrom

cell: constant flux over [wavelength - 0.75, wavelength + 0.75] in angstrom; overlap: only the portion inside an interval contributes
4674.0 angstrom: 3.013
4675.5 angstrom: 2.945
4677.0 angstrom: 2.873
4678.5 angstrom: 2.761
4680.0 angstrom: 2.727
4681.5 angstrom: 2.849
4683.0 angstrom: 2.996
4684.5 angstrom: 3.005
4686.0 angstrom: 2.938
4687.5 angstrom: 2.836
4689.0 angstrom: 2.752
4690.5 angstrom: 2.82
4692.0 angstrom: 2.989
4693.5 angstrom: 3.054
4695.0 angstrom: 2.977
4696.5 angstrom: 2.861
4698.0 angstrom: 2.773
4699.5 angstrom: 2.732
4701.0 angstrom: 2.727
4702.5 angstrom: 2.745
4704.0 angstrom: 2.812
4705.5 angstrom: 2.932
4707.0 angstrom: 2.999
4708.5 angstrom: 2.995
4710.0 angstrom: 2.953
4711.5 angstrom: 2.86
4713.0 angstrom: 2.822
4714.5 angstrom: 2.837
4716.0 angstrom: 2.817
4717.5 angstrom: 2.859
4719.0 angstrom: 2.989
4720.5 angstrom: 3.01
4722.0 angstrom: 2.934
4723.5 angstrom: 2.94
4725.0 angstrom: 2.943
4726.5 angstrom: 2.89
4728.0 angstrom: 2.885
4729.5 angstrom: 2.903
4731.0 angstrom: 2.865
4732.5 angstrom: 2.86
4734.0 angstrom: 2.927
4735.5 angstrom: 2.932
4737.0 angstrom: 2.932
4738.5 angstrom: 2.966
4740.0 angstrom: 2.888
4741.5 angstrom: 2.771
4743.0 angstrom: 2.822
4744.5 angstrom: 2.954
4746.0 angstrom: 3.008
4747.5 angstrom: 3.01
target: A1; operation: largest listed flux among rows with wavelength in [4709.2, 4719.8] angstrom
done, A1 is 2.989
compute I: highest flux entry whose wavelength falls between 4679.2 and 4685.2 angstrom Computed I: 3.005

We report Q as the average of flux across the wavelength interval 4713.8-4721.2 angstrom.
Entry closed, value 2.9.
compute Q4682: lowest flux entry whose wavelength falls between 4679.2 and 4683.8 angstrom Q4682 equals 2.727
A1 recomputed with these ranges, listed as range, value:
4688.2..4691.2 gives 2.82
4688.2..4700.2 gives 3.054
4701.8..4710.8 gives 2.999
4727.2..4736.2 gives 2.932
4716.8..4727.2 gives 3.01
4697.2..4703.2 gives 2.773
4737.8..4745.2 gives 2.966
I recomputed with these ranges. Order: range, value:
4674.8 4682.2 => 2.945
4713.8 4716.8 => 2.837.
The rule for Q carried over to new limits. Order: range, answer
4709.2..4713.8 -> 2.88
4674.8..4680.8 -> 2.83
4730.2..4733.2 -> 2.86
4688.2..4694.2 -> 2.9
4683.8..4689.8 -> 2.88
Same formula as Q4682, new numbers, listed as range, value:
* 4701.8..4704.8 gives 2.745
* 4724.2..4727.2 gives 2.89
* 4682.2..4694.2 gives 2.752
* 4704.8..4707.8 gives 2.932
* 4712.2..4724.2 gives 2.817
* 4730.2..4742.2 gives 2.771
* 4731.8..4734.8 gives 2.86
